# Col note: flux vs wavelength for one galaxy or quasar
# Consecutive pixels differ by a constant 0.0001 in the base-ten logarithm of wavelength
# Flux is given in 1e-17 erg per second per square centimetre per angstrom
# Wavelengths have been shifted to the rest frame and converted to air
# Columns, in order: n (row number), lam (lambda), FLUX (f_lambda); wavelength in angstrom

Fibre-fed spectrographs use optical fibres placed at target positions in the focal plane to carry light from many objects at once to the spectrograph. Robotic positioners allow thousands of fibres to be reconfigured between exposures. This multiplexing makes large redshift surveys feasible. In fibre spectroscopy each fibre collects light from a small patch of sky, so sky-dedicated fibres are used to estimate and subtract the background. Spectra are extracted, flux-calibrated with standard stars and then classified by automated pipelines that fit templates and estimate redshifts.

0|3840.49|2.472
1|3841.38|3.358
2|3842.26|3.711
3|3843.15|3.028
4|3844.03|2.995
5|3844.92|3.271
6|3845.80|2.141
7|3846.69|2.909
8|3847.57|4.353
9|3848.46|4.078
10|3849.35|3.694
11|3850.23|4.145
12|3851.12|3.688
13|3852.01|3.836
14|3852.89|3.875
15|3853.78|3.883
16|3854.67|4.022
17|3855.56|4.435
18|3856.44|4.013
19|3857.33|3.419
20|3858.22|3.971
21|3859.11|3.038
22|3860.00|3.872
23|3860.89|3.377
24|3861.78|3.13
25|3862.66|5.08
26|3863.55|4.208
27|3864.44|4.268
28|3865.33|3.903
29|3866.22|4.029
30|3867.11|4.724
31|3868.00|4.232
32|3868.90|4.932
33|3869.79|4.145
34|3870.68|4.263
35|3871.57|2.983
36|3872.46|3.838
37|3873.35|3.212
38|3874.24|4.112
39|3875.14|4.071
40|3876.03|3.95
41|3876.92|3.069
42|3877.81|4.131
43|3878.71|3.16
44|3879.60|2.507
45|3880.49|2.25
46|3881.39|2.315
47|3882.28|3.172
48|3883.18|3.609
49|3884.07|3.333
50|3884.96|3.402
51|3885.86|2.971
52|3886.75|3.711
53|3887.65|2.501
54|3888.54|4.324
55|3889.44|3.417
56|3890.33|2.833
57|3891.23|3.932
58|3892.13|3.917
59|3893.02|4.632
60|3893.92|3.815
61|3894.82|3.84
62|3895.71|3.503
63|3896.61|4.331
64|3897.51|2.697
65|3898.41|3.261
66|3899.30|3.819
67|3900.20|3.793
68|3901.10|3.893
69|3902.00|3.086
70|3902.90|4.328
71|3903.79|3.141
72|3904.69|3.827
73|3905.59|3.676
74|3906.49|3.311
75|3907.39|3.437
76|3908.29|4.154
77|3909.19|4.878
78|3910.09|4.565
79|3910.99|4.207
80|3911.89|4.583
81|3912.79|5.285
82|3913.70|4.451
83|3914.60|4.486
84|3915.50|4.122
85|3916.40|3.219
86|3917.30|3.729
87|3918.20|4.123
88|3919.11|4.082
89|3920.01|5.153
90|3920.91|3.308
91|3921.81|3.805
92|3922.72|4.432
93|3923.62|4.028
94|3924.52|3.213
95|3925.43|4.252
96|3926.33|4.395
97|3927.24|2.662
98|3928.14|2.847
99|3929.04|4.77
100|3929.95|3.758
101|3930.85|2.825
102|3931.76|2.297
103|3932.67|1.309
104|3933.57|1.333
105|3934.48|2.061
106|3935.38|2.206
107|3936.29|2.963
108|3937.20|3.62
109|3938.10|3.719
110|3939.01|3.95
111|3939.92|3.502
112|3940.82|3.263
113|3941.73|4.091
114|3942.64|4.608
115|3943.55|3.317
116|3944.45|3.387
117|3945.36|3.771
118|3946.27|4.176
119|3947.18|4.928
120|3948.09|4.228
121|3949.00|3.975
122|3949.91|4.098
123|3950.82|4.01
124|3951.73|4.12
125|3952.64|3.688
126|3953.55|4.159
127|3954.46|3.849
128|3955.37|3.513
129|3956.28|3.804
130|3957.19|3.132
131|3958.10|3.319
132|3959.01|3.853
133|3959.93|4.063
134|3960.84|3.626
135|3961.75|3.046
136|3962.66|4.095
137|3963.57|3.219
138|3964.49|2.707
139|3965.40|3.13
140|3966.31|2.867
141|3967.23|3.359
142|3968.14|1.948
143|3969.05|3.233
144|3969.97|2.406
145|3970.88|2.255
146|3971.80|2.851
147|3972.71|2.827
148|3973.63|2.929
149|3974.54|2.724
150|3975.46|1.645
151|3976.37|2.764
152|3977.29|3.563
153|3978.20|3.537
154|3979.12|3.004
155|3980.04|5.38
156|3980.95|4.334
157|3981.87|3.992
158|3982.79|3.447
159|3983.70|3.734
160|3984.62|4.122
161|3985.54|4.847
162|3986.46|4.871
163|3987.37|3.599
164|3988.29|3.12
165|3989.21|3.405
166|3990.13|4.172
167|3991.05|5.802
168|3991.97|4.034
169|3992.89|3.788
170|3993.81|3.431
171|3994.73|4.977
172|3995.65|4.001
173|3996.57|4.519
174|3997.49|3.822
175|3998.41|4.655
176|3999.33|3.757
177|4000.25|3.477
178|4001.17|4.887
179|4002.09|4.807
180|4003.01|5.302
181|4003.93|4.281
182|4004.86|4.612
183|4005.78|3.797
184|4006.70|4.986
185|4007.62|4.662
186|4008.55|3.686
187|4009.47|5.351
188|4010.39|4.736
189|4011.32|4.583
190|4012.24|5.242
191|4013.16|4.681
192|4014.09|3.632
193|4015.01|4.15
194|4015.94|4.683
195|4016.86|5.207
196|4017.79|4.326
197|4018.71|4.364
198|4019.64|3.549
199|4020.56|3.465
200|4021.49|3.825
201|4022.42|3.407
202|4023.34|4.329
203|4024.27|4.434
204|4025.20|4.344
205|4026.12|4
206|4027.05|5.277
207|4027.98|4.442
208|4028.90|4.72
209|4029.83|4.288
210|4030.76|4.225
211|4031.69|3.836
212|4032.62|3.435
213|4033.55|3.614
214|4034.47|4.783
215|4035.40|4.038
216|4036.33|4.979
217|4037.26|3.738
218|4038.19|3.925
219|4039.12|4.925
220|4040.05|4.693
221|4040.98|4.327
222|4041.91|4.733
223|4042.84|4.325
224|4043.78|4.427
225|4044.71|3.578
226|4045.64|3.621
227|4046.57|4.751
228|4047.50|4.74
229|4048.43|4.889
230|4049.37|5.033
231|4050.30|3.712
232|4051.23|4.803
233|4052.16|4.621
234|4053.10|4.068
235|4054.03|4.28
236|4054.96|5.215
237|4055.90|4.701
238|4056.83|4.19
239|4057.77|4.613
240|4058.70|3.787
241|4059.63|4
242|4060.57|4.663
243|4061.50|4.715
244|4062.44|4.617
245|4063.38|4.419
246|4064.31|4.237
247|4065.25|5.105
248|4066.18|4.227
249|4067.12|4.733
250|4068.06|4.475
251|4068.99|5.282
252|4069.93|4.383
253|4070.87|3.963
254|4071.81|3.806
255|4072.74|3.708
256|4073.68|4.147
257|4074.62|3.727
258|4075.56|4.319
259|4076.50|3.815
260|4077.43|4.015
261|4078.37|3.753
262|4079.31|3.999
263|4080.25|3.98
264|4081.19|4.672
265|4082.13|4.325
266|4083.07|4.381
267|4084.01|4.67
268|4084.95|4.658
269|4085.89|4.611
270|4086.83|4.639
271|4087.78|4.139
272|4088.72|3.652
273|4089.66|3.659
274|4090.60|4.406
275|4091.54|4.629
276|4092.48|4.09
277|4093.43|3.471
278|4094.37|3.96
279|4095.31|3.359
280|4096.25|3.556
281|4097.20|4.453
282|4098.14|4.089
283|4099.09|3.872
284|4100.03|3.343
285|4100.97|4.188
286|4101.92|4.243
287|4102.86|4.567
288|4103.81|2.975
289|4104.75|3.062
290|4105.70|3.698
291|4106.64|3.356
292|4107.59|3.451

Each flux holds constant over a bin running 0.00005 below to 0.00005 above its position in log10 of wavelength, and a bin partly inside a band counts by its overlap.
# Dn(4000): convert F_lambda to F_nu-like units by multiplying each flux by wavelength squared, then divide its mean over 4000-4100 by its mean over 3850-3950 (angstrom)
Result 1.25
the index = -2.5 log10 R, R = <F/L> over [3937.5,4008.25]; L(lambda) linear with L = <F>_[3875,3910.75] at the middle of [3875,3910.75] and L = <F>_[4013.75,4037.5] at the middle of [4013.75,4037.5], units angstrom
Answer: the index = 0.049 mag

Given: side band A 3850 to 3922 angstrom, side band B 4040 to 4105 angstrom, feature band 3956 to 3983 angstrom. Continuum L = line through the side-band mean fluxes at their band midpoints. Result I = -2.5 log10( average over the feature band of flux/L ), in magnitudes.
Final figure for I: 0.23 mag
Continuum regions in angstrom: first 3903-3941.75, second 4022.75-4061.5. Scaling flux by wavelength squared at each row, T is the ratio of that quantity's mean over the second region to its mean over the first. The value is 1.27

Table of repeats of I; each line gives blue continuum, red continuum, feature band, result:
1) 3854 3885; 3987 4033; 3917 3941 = 0.168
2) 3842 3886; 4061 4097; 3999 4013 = -0.133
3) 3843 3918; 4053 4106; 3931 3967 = 0.130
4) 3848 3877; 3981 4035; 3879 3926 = 0.079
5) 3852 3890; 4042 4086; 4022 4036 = 0.003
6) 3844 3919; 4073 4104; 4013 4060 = -0.081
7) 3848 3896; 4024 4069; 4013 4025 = 0.040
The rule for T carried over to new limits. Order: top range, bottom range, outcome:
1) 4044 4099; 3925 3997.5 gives 1.28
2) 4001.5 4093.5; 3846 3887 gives 1.28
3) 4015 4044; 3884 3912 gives 1.23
